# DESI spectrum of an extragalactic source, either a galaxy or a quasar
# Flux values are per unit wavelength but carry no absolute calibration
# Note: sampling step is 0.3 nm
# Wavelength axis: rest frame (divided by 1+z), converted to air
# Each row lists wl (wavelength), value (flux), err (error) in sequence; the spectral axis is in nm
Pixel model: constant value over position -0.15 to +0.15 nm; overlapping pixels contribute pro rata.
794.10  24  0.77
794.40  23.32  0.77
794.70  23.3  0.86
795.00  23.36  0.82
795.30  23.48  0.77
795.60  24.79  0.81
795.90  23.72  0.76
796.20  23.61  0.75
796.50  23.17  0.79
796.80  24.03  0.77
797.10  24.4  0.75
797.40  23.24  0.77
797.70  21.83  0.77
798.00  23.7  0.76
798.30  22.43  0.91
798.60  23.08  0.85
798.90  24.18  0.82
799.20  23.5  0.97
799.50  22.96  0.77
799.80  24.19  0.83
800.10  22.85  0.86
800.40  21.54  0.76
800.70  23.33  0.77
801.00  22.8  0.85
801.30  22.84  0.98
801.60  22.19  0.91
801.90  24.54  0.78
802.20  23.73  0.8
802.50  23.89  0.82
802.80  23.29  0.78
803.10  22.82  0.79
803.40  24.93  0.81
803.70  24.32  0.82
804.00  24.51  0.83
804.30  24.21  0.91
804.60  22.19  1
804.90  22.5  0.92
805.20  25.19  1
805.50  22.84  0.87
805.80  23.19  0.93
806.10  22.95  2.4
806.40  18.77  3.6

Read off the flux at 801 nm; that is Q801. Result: 22.8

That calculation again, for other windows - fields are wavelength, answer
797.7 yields 21.83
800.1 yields 22.85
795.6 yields 24.79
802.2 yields 23.73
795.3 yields 23.48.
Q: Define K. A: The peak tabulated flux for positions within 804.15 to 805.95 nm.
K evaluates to 25.19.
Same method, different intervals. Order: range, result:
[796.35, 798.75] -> 24.4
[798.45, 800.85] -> 24.19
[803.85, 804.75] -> 24.51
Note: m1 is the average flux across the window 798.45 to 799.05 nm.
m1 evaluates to 23.6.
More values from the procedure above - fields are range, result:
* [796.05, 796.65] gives 23.4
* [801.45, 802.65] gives 23.6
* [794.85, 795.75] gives 23.9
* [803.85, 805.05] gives 23.4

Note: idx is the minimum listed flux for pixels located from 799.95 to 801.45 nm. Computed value 21.54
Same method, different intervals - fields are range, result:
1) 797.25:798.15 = 21.83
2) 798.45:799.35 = 23.08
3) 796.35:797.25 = 23.17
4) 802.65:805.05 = 22.19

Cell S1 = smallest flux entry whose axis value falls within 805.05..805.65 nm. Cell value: 22.84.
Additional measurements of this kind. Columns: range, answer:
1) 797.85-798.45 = 22.43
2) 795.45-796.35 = 23.61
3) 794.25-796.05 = 23.3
